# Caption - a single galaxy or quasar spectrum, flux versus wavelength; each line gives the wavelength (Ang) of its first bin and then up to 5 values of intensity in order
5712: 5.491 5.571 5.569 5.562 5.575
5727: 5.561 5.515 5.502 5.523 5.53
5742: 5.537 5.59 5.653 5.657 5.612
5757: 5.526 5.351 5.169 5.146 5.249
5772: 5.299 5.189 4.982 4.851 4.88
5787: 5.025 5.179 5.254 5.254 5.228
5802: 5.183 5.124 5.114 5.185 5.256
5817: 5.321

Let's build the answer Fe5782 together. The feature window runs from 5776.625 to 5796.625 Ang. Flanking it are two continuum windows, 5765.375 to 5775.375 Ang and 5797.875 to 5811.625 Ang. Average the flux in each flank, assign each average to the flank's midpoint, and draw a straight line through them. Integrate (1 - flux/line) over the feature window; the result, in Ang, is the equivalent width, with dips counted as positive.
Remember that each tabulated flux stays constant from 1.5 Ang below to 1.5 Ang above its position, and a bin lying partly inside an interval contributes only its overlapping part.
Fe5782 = 0.6 Ang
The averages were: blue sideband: 5.23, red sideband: 5.16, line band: 5.05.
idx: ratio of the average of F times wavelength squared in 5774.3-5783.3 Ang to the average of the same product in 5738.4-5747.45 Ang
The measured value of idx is 0.9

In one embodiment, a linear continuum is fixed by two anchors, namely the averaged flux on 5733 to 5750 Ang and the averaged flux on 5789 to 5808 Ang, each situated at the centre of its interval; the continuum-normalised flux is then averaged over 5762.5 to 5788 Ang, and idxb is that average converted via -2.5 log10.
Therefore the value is 0.05 mag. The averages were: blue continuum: 5.56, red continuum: 5.2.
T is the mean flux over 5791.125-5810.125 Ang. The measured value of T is 5.19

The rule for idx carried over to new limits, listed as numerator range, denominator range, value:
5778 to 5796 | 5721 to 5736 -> 0.93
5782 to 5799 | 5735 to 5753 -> 0.93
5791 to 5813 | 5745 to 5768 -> 0.97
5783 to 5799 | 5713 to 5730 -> 0.95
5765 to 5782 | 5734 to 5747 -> 0.93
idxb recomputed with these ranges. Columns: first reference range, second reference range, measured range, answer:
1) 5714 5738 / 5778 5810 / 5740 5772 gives -0.02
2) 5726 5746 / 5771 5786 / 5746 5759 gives -0.05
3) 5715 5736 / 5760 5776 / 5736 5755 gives -0.04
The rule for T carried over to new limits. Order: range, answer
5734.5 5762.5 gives 5.54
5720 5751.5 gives 5.56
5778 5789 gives 4.94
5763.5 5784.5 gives 5.1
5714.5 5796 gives 5.37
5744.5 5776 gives 5.4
